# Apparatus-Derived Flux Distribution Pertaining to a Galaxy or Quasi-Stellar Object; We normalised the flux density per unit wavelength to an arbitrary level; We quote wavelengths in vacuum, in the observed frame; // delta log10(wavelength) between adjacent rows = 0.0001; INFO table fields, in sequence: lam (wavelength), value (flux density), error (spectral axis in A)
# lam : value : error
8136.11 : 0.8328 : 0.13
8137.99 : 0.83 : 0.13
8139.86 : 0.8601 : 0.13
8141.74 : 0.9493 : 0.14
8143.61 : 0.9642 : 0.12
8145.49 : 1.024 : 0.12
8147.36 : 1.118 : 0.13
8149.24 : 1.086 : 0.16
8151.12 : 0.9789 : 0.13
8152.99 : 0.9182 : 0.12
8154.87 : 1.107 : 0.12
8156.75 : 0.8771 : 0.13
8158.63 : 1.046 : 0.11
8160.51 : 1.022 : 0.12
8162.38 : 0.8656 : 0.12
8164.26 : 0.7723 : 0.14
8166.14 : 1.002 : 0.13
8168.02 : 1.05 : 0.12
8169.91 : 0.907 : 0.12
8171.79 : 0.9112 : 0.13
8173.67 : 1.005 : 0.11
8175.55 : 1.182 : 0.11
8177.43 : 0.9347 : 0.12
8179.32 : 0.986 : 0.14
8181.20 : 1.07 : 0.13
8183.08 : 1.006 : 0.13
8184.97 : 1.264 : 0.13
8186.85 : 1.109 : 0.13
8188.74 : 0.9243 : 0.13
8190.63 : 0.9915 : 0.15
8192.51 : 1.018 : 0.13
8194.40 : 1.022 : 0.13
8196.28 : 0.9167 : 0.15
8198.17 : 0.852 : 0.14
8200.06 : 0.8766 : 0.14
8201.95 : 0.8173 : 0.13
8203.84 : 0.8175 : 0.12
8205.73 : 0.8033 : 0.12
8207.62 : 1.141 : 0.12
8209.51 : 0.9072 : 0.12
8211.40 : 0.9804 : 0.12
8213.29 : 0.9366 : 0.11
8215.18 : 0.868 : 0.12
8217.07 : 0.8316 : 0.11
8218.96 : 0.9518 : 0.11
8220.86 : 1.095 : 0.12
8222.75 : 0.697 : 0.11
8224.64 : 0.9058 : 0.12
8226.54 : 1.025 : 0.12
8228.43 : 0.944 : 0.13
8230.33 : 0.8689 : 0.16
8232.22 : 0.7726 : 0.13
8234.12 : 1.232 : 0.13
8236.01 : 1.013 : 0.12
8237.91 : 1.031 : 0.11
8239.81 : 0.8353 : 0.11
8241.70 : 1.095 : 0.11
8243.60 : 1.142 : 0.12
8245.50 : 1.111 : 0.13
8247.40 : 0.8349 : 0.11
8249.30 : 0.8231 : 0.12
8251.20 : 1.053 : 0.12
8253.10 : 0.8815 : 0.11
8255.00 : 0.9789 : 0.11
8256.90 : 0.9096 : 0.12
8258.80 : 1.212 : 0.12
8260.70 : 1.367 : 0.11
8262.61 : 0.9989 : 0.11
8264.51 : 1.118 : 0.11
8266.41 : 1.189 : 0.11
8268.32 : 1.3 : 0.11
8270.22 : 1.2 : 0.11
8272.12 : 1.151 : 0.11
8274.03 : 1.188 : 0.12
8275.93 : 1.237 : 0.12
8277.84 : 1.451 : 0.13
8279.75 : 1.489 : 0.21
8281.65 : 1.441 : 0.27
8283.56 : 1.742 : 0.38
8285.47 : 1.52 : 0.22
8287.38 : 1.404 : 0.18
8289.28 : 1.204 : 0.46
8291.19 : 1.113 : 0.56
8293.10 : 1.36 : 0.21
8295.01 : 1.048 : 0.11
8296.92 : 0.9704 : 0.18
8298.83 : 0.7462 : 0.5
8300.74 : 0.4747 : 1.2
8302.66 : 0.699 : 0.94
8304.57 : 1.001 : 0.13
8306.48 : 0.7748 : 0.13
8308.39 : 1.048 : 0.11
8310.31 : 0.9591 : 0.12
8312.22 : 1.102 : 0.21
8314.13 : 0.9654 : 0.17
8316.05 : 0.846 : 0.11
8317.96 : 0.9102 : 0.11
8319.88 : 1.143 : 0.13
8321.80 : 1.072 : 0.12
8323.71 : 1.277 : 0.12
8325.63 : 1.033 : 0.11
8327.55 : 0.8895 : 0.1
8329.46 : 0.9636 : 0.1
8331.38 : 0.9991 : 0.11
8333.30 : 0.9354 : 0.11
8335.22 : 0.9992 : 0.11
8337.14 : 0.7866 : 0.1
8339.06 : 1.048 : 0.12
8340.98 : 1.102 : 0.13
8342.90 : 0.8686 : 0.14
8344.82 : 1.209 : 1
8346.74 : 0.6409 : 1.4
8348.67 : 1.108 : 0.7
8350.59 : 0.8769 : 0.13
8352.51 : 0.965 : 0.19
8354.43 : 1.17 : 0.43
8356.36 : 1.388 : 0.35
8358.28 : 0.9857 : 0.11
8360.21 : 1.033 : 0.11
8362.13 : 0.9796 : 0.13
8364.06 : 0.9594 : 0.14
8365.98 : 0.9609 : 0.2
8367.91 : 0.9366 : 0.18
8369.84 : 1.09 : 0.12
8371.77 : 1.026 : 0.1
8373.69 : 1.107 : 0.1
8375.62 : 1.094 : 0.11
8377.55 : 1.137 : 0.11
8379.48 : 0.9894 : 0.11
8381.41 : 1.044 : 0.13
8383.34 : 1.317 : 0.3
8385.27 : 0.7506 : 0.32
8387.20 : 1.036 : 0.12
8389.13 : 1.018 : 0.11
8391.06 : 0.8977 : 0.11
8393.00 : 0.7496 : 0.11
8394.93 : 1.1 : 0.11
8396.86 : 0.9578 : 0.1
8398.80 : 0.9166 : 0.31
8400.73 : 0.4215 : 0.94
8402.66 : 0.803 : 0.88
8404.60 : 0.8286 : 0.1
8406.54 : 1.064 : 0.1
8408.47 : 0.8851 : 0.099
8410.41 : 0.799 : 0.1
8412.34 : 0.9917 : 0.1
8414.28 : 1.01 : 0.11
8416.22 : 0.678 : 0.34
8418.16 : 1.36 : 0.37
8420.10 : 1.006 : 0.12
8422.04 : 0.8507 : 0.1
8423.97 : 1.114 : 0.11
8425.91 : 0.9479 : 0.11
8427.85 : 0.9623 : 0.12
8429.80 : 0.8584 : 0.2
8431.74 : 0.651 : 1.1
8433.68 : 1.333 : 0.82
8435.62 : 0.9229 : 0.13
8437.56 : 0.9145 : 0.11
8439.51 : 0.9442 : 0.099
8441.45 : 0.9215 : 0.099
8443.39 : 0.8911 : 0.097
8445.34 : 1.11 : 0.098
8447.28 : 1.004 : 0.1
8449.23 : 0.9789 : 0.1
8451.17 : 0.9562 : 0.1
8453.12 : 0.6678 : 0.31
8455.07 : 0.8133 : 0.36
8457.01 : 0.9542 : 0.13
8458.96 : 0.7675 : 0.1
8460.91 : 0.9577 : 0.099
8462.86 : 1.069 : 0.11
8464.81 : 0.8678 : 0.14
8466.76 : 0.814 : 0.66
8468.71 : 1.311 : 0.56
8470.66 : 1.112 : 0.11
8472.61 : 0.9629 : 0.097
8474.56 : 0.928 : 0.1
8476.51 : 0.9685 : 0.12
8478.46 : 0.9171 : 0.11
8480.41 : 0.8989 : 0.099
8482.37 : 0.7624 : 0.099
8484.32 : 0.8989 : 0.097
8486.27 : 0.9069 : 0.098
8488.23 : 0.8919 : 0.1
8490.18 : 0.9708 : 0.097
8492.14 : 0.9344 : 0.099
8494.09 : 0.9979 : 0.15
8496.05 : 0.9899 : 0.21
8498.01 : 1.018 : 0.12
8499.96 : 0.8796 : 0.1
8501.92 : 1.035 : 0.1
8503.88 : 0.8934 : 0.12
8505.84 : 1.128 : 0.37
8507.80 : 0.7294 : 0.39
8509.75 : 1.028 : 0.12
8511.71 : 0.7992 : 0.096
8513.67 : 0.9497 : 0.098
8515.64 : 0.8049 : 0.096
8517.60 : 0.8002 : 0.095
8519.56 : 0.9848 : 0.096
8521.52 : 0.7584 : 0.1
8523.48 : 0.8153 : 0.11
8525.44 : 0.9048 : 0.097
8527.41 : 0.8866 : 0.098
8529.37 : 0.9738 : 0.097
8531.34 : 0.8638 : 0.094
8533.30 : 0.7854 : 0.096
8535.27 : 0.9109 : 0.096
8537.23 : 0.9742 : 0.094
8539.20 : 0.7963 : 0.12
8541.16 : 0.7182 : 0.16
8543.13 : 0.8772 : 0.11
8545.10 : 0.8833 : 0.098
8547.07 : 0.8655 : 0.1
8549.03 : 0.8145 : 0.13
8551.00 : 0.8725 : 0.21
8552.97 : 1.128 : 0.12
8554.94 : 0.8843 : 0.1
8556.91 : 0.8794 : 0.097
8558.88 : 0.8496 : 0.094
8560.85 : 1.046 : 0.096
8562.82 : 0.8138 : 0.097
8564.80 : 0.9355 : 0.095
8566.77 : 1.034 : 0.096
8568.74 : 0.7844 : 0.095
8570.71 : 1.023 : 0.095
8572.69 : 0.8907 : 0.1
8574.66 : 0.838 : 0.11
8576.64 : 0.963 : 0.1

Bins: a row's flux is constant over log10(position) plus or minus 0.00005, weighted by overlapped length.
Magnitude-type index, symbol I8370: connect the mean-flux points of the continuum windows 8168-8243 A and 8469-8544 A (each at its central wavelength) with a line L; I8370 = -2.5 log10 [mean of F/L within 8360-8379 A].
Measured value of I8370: -0.11 mag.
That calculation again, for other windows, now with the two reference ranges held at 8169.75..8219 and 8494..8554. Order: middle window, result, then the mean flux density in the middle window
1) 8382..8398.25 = -0.06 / 0.978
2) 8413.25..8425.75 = -0.09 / 0.999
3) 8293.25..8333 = -0.02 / 0.954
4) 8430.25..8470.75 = -0.04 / 0.946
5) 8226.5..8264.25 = -0.06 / 1.01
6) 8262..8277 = -0.23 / 1.18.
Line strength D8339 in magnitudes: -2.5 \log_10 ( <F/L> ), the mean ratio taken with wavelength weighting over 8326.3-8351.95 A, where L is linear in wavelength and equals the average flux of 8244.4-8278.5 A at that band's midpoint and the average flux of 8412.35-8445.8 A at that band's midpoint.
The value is 0.094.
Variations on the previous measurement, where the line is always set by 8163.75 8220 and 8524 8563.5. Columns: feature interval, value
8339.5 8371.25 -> -0.10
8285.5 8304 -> -0.10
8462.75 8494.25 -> -0.06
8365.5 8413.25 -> -0.04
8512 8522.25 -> 0.04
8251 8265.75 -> -0.13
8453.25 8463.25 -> 0.03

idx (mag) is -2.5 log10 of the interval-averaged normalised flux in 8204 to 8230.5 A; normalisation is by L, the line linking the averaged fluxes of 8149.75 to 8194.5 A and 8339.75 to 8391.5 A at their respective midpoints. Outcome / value 0.092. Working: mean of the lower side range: 0.999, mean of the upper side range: 1.03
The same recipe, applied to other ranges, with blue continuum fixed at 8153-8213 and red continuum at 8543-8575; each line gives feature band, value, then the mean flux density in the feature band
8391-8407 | 0.10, 0.851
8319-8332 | -0.12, 1.05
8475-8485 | 0.04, 0.891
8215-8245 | 0.00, 0.961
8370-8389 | -0.13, 1.06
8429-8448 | -0.03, 0.956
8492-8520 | -0.01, 0.93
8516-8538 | 0.05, 0.875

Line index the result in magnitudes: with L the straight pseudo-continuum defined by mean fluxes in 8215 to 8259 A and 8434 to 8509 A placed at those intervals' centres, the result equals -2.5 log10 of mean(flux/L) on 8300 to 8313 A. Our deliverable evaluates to 0.10 mag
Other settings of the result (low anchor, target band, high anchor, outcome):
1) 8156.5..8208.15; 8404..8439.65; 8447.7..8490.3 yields -0.025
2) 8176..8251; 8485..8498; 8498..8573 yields -0.055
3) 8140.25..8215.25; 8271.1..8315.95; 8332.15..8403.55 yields -0.152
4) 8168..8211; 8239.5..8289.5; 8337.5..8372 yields -0.190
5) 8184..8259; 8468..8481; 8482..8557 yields -0.118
